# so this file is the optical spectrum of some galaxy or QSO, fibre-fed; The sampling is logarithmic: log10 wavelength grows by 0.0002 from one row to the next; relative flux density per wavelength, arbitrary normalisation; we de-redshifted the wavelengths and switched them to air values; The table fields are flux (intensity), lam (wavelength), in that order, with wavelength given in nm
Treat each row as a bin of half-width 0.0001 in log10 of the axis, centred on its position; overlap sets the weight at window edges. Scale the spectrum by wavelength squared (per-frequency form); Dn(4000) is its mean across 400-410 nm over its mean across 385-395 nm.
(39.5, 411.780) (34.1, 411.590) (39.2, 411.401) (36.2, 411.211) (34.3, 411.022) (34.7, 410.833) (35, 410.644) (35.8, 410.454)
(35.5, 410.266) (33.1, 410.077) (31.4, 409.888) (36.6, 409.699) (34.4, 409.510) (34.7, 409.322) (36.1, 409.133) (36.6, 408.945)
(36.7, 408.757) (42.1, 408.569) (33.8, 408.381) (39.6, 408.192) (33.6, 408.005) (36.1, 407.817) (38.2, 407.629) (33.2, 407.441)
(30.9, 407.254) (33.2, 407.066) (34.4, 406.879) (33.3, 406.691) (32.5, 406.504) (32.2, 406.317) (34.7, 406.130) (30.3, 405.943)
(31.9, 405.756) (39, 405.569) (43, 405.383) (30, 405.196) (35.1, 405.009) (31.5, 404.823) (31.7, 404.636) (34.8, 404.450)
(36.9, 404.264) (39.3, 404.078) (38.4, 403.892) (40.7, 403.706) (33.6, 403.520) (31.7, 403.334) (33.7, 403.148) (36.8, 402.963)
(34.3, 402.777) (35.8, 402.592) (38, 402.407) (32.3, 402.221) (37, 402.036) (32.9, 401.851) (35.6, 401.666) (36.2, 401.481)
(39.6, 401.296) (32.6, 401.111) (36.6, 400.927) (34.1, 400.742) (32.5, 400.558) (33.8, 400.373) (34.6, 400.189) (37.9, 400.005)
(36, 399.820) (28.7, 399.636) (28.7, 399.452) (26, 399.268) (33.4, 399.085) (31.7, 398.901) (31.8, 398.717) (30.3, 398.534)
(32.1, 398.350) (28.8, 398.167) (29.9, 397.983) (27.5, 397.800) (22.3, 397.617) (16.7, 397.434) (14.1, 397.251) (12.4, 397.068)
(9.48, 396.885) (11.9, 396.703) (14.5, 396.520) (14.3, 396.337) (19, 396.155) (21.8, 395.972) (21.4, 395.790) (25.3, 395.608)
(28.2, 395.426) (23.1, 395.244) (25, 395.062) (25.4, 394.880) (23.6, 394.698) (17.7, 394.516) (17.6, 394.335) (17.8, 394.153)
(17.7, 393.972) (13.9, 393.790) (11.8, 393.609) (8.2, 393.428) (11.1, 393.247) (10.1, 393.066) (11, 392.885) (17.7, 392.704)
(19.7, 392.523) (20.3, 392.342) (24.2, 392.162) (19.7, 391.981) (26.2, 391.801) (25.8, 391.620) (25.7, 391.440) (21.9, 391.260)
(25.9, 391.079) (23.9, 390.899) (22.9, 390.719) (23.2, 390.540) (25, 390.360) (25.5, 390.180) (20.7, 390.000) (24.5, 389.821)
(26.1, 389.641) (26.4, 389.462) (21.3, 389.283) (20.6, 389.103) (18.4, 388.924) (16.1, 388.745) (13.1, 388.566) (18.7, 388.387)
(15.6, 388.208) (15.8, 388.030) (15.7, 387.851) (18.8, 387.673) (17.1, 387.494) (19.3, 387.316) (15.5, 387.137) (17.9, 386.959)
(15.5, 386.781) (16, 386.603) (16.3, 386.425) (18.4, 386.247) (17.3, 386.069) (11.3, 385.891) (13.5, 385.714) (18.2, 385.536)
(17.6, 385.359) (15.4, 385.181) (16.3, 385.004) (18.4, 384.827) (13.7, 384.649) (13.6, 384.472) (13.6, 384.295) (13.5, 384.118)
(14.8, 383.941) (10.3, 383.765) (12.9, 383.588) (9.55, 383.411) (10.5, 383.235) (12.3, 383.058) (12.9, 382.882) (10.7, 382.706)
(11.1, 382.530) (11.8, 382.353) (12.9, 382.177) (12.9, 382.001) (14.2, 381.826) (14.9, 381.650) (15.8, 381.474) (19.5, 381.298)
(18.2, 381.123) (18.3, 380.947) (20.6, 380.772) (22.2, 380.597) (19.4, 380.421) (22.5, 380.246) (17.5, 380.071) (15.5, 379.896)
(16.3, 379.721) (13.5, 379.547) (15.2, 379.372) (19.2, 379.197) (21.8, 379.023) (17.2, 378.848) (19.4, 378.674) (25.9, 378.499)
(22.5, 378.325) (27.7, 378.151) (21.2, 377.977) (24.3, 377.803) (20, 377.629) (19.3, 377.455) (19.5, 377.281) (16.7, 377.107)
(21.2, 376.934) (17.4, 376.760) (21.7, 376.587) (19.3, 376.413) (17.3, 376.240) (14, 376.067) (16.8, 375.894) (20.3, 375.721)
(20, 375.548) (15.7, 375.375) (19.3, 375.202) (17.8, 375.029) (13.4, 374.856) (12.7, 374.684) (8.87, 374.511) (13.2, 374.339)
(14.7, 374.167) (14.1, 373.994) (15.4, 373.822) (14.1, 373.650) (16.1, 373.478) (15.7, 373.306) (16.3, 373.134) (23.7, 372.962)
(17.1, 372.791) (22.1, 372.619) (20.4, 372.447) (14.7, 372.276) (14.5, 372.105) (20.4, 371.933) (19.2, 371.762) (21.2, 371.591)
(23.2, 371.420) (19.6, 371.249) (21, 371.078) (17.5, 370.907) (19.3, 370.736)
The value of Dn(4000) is 2.01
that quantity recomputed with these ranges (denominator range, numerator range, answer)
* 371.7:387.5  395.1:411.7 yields 2.16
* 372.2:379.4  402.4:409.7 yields 2.25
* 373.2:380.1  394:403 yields 1.73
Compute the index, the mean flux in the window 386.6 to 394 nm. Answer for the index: 19.2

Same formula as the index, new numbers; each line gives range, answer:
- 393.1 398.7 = 19.8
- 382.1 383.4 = 11.6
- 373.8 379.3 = 18.4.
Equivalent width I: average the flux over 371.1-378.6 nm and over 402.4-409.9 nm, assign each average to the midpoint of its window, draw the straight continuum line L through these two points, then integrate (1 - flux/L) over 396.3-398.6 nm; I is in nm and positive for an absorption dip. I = 0.769 nm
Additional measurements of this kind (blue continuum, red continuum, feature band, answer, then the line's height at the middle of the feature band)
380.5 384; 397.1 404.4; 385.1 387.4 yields 0.243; 18.3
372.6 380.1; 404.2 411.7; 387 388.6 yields 0.485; 24.1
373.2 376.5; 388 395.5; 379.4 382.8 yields 0.230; 17.4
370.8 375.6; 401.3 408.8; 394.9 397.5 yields 0.994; 30.2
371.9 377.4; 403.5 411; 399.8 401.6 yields -0.222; 31.5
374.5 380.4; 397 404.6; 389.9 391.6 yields 0.161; 26.4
